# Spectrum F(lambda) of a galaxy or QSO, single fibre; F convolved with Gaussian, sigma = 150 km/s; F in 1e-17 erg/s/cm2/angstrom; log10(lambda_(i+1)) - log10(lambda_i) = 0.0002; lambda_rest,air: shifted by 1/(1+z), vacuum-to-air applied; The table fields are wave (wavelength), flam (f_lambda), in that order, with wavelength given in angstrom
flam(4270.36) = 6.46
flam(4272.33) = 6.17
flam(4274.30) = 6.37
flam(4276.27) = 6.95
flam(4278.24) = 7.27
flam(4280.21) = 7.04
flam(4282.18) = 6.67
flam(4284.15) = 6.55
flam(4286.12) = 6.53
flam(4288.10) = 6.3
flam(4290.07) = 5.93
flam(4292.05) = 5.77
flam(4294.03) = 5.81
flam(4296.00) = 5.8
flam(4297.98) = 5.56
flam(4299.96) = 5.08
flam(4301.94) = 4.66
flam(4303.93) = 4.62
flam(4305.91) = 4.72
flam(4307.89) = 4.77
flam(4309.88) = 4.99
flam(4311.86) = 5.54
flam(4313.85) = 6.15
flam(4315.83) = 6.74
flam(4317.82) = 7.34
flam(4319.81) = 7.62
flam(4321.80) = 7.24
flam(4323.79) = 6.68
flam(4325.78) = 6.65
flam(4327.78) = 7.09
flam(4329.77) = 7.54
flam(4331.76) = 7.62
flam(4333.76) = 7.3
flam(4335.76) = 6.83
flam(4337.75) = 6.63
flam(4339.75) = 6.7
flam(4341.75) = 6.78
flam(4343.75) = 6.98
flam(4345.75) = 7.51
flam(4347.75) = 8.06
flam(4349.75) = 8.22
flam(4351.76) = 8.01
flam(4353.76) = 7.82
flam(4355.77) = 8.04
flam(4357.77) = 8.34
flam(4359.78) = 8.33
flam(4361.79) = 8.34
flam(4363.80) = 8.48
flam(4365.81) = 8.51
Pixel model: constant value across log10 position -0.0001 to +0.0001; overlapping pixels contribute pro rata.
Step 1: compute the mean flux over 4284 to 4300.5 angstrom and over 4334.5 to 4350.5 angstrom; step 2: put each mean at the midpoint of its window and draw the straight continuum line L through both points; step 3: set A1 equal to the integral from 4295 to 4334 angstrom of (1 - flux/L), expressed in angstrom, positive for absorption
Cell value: 2.1 angstrom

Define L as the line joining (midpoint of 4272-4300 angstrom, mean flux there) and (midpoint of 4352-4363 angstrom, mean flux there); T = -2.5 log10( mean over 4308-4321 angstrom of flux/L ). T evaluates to 0.12 mag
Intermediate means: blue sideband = 6.29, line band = 6.3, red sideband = 8.17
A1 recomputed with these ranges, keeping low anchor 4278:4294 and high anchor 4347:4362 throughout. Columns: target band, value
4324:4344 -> 1.63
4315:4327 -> 0.41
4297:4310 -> 3.70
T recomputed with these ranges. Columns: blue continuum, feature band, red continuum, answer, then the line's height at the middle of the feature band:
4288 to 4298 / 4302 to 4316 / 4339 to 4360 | 0.22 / 6.38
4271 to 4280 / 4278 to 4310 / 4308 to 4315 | 0.07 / 6.08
